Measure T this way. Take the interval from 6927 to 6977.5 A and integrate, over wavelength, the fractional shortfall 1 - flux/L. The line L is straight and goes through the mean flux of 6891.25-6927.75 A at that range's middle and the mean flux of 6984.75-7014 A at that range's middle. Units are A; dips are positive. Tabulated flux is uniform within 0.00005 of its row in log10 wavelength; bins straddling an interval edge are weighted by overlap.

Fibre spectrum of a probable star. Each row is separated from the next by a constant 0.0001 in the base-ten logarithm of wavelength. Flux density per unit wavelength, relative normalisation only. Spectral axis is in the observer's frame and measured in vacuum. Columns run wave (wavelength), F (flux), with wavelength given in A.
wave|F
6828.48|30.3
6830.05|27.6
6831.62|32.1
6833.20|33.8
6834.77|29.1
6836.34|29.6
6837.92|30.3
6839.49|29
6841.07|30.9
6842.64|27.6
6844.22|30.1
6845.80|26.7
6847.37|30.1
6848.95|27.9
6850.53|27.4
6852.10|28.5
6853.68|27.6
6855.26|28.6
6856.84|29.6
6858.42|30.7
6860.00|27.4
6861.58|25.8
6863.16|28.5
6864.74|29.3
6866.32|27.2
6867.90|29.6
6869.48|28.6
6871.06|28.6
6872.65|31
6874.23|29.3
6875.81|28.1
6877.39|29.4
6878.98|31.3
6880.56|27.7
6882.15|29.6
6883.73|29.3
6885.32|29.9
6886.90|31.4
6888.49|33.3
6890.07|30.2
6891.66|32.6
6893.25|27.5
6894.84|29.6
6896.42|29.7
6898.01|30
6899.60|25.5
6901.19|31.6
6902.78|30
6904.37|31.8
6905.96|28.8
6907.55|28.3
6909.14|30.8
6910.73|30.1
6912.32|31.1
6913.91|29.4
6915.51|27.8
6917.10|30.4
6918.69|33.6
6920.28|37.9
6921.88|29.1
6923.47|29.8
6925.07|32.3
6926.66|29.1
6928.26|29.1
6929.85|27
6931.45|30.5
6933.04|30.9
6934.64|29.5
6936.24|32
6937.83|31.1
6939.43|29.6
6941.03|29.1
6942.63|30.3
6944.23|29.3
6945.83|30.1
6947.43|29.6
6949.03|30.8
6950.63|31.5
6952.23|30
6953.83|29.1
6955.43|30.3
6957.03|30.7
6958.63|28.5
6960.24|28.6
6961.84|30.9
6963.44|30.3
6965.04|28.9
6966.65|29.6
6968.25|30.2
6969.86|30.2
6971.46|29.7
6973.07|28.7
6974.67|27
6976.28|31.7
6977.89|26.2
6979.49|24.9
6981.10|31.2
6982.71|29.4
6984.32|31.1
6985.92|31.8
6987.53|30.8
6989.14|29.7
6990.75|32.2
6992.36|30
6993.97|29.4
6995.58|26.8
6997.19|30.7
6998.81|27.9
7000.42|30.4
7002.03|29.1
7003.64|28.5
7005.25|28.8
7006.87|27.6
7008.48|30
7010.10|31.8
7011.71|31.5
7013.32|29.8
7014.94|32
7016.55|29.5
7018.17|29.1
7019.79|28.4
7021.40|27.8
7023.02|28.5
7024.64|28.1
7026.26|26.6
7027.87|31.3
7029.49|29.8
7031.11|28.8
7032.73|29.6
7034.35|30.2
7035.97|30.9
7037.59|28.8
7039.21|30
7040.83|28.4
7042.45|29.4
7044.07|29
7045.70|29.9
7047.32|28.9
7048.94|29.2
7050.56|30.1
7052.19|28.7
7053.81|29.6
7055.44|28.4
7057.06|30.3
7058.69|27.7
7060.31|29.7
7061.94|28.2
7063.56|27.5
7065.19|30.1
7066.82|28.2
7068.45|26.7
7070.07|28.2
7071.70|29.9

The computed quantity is 0.4 A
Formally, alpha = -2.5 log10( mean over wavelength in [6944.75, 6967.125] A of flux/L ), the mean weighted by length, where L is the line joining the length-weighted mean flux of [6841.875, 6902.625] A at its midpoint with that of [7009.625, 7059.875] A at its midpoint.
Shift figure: -0.02 mag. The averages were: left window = 29.1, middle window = 29.9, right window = 29.4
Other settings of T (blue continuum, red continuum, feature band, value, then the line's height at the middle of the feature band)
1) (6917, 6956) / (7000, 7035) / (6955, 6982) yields 0.7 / 30.1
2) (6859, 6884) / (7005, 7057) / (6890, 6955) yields -2.6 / 29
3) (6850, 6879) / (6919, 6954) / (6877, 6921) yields -1.2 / 29.5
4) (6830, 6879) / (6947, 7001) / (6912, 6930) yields -0.8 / 29.4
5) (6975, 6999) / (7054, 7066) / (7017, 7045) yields 0.0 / 29.2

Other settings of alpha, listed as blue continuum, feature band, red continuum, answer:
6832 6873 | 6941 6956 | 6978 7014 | -0.02 mag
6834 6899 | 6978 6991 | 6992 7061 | -0.02 mag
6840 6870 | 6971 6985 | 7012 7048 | 0.01 mag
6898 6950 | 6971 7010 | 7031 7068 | 0.01 mag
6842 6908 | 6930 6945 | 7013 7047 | -0.03 mag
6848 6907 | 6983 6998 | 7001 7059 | -0.03 mag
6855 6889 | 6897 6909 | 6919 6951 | 0.01 mag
